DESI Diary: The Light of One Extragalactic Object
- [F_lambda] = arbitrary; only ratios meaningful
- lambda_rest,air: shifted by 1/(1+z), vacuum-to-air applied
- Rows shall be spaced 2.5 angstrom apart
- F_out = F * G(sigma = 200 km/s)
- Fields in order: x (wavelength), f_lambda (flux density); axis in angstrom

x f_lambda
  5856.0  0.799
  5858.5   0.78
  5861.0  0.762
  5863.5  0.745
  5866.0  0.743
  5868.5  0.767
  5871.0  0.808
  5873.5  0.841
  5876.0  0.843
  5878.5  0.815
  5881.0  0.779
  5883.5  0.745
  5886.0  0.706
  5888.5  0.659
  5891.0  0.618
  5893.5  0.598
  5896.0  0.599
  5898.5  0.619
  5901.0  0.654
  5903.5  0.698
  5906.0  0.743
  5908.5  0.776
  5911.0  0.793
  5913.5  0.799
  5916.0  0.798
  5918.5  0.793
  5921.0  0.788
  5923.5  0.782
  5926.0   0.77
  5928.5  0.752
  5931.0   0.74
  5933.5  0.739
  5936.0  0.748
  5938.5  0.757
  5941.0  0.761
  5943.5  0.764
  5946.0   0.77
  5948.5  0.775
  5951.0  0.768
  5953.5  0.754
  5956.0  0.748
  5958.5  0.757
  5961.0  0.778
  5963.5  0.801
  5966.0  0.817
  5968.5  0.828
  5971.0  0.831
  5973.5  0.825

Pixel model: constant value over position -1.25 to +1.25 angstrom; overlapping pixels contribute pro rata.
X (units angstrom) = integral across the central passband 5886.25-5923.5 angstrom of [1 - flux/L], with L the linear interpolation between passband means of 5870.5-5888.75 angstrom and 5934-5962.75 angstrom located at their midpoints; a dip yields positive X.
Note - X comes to 2.93 angstrom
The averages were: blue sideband 0.779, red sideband 0.762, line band 0.712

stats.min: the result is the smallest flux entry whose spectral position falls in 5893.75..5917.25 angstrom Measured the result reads 0.599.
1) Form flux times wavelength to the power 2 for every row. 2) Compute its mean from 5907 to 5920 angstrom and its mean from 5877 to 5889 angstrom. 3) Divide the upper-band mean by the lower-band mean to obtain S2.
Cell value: 1.07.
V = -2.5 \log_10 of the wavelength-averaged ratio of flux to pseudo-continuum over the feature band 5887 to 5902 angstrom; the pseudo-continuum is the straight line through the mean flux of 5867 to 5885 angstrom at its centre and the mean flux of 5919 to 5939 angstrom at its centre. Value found 0.25 mag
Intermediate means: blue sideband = 0.798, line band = 0.625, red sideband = 0.761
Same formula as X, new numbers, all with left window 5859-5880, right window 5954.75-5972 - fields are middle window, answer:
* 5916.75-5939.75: 0.8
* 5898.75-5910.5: 1.1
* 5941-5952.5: 0.4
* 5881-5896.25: 2.4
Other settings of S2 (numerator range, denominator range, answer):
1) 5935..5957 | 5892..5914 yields 1.11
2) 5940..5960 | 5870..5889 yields 1.00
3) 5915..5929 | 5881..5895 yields 1.17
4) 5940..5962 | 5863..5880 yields 0.98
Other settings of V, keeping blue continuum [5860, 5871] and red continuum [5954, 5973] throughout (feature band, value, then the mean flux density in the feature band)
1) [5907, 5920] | -0.020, 0.791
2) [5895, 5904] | 0.205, 0.639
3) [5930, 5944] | 0.048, 0.751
